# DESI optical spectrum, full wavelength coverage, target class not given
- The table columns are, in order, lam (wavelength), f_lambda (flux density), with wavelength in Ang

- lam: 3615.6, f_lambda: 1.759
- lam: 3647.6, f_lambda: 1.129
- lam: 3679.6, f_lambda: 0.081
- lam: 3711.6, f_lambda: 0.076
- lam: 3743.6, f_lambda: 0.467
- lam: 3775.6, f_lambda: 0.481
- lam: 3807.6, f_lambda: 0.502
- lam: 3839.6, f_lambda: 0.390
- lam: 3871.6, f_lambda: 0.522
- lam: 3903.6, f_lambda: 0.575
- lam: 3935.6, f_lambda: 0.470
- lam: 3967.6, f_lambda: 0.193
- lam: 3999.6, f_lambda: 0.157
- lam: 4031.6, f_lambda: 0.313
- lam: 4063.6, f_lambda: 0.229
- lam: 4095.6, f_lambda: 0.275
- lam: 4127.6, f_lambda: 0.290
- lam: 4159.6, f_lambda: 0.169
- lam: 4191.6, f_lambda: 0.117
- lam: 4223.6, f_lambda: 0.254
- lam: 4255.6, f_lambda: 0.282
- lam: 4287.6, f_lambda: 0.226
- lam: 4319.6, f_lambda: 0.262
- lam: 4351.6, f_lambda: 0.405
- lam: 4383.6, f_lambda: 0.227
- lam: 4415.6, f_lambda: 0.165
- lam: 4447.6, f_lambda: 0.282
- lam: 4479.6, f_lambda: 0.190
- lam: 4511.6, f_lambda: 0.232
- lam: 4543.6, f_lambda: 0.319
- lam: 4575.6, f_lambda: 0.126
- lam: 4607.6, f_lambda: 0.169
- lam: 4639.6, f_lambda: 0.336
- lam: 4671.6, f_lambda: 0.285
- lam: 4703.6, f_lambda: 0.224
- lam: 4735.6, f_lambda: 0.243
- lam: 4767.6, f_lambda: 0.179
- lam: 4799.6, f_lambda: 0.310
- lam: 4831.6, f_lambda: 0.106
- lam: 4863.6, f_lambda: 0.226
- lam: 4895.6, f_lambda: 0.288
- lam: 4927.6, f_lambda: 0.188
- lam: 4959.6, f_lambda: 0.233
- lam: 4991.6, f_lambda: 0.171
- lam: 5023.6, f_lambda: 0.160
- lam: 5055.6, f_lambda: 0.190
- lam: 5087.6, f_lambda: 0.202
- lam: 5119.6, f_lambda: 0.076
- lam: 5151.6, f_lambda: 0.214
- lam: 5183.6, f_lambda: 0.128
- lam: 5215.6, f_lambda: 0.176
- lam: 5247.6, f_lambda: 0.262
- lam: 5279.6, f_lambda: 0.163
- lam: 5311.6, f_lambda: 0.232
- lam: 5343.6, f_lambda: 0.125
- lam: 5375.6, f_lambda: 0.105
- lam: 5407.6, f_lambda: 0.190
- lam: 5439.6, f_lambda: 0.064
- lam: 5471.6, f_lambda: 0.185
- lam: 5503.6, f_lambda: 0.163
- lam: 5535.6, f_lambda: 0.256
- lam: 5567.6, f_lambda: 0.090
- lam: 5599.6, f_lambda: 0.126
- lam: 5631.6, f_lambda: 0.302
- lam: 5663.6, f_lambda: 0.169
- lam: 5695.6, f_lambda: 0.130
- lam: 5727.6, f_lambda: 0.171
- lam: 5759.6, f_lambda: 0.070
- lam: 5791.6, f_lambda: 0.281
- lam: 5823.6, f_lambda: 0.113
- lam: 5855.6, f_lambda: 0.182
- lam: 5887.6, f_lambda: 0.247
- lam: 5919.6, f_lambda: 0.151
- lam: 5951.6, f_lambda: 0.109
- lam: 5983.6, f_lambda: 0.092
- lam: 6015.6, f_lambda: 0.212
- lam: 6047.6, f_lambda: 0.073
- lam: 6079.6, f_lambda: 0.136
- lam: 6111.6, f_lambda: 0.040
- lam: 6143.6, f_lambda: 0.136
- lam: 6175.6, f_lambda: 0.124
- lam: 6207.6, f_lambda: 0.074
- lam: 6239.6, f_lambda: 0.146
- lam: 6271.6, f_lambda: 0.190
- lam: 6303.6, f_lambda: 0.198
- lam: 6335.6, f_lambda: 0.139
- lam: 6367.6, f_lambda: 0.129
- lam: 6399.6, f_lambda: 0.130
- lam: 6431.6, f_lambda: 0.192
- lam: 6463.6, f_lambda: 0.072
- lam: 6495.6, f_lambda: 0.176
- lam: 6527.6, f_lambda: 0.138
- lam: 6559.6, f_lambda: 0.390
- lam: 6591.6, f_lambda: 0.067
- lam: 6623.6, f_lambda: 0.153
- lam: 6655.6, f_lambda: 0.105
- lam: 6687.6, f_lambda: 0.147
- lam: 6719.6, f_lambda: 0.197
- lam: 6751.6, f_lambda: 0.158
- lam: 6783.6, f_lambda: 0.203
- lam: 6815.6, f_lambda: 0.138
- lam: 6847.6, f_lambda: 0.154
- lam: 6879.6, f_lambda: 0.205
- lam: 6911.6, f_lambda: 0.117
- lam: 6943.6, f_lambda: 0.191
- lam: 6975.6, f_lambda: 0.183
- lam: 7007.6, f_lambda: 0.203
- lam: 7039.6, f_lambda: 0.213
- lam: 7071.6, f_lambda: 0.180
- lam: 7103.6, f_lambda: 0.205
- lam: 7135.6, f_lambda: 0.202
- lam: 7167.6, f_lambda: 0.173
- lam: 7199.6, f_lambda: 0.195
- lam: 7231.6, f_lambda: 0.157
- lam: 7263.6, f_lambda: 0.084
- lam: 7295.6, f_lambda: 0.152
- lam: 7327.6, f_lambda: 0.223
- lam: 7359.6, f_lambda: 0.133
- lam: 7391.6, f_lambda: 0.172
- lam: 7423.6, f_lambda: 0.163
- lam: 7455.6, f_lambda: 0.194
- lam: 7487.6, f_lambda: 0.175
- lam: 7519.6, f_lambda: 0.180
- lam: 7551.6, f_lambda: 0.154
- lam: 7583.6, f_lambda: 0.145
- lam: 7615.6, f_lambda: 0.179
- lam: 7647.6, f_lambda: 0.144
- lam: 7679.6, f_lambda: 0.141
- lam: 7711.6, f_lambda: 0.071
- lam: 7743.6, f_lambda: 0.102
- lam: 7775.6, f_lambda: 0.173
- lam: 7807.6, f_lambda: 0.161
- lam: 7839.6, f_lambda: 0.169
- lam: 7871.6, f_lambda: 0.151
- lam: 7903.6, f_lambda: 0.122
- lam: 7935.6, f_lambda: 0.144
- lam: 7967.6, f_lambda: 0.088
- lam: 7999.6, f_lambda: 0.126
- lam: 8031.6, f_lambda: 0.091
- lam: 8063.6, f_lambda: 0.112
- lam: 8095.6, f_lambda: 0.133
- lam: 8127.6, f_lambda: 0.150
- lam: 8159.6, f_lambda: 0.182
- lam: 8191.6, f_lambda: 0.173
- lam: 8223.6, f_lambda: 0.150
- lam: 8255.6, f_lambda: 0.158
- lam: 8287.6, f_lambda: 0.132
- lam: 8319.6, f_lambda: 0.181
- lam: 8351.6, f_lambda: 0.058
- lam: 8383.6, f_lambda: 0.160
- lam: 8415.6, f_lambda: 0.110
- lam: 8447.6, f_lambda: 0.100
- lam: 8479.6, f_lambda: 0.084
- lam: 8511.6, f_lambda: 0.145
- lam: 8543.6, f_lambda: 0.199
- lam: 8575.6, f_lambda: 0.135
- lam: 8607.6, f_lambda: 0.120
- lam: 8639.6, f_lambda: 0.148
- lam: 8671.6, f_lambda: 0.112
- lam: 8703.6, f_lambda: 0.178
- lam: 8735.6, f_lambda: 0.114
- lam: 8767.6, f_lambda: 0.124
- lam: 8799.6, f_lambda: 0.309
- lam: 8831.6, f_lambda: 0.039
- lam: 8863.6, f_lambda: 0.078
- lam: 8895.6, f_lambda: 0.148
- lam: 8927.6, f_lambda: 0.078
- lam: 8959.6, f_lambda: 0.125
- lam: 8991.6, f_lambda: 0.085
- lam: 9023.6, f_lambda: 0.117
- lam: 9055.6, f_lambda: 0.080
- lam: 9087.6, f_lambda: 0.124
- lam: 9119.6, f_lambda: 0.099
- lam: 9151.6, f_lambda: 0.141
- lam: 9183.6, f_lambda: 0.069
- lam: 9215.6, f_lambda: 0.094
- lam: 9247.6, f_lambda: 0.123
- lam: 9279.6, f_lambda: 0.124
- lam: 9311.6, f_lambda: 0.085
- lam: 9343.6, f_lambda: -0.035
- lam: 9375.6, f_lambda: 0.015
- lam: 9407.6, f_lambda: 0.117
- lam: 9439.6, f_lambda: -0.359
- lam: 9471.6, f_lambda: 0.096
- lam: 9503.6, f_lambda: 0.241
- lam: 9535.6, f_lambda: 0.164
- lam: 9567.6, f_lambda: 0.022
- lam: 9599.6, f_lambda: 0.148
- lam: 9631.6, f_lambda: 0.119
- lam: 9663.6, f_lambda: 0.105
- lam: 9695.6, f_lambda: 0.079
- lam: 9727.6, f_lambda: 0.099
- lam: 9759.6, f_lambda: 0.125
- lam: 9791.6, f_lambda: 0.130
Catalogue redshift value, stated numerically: 0.76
